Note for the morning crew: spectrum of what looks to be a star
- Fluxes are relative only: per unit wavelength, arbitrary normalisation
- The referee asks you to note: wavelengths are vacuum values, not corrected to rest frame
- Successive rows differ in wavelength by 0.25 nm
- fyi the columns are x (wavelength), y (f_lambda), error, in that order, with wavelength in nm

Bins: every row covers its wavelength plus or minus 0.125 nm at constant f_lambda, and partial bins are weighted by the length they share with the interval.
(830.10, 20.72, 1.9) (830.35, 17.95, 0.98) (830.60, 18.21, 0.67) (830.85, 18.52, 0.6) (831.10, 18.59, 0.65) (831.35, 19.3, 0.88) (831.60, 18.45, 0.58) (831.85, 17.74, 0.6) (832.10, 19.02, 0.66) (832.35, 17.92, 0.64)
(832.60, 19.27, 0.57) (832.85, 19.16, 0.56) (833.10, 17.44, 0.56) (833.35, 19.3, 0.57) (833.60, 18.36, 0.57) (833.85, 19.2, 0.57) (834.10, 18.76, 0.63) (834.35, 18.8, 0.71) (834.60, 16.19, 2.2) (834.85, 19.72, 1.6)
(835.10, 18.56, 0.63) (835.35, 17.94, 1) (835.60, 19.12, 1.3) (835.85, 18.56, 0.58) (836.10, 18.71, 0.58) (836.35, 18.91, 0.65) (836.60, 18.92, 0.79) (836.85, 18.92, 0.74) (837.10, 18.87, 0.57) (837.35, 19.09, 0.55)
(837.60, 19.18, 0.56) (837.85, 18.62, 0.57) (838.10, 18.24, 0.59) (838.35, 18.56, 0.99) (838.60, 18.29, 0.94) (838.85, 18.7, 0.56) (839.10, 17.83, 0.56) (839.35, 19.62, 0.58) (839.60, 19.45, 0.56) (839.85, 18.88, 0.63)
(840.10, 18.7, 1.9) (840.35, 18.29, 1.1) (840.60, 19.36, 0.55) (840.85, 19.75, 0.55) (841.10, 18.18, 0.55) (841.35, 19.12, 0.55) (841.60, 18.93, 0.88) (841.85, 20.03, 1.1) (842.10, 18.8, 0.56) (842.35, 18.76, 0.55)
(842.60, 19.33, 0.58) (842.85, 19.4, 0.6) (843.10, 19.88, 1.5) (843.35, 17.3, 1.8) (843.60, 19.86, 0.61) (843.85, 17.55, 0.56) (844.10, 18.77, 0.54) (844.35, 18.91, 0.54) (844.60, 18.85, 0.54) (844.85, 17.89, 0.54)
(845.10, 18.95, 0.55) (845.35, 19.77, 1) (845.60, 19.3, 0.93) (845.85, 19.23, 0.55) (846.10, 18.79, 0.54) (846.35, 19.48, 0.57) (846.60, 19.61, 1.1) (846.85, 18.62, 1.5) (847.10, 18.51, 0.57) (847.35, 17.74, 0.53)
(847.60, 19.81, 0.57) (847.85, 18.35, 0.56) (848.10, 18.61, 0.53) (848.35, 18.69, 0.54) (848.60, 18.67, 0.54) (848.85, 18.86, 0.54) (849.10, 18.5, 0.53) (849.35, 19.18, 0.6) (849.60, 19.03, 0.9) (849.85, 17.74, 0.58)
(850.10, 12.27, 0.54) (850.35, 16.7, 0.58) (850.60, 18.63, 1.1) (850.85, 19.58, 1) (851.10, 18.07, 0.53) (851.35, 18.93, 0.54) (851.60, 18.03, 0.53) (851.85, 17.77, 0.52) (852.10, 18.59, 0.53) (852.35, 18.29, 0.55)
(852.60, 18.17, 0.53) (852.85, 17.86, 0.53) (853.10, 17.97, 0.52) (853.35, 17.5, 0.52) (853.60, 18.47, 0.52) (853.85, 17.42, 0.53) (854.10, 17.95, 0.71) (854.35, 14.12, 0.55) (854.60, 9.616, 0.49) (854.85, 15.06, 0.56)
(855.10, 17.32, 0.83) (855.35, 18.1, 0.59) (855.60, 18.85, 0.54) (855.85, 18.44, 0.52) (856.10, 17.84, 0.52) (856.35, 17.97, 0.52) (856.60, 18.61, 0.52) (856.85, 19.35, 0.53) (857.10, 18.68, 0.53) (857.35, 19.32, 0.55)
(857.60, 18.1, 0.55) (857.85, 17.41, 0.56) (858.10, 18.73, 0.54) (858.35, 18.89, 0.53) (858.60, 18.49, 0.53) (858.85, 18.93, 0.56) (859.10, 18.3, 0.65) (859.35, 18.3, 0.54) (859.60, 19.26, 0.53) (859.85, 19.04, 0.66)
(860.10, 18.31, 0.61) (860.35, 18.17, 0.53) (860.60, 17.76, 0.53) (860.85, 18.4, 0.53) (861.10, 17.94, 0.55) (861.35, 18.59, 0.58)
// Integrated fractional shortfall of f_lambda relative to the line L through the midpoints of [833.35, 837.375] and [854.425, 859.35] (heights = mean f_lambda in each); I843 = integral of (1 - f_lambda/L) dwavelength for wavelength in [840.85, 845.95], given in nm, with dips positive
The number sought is -0.17 nm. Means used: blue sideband 18.7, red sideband 17.8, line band 19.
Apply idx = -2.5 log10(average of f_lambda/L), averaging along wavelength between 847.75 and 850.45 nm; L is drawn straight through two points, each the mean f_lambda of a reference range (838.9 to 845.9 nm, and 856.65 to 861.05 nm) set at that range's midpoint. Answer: 0.05 mag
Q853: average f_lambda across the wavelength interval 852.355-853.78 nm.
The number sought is 18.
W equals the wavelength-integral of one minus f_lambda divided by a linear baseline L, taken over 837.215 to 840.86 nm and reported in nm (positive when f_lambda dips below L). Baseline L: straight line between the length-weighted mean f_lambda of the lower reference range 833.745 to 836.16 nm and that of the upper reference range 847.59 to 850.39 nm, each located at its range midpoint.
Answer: -0.08 nm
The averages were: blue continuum 18.5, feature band 18.8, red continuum 18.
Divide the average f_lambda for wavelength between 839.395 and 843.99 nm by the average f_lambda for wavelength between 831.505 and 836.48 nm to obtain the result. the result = 1.0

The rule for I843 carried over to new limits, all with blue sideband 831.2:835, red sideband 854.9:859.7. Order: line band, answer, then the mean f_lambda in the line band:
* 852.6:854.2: 0.05 nm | 17.9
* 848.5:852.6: 0.09 nm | 18.1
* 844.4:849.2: -0.10 nm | 18.9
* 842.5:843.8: -0.04 nm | 19.1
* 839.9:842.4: -0.06 nm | 19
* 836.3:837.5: -0.03 nm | 18.9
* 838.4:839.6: -0.01 nm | 18.7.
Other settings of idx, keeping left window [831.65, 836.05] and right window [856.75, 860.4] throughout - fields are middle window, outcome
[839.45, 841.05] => -0.03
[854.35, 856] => 0.16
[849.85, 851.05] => 0.10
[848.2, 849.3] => -0.01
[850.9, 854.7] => 0.08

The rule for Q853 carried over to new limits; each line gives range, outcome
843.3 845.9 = 18.8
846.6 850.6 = 18.1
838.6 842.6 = 19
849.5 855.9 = 17.3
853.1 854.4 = 17.3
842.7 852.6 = 18.5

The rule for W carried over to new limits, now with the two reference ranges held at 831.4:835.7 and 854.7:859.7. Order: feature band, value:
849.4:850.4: 0.09 nm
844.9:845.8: -0.04 nm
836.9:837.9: -0.03 nm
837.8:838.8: 0.00 nm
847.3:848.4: -0.02 nm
